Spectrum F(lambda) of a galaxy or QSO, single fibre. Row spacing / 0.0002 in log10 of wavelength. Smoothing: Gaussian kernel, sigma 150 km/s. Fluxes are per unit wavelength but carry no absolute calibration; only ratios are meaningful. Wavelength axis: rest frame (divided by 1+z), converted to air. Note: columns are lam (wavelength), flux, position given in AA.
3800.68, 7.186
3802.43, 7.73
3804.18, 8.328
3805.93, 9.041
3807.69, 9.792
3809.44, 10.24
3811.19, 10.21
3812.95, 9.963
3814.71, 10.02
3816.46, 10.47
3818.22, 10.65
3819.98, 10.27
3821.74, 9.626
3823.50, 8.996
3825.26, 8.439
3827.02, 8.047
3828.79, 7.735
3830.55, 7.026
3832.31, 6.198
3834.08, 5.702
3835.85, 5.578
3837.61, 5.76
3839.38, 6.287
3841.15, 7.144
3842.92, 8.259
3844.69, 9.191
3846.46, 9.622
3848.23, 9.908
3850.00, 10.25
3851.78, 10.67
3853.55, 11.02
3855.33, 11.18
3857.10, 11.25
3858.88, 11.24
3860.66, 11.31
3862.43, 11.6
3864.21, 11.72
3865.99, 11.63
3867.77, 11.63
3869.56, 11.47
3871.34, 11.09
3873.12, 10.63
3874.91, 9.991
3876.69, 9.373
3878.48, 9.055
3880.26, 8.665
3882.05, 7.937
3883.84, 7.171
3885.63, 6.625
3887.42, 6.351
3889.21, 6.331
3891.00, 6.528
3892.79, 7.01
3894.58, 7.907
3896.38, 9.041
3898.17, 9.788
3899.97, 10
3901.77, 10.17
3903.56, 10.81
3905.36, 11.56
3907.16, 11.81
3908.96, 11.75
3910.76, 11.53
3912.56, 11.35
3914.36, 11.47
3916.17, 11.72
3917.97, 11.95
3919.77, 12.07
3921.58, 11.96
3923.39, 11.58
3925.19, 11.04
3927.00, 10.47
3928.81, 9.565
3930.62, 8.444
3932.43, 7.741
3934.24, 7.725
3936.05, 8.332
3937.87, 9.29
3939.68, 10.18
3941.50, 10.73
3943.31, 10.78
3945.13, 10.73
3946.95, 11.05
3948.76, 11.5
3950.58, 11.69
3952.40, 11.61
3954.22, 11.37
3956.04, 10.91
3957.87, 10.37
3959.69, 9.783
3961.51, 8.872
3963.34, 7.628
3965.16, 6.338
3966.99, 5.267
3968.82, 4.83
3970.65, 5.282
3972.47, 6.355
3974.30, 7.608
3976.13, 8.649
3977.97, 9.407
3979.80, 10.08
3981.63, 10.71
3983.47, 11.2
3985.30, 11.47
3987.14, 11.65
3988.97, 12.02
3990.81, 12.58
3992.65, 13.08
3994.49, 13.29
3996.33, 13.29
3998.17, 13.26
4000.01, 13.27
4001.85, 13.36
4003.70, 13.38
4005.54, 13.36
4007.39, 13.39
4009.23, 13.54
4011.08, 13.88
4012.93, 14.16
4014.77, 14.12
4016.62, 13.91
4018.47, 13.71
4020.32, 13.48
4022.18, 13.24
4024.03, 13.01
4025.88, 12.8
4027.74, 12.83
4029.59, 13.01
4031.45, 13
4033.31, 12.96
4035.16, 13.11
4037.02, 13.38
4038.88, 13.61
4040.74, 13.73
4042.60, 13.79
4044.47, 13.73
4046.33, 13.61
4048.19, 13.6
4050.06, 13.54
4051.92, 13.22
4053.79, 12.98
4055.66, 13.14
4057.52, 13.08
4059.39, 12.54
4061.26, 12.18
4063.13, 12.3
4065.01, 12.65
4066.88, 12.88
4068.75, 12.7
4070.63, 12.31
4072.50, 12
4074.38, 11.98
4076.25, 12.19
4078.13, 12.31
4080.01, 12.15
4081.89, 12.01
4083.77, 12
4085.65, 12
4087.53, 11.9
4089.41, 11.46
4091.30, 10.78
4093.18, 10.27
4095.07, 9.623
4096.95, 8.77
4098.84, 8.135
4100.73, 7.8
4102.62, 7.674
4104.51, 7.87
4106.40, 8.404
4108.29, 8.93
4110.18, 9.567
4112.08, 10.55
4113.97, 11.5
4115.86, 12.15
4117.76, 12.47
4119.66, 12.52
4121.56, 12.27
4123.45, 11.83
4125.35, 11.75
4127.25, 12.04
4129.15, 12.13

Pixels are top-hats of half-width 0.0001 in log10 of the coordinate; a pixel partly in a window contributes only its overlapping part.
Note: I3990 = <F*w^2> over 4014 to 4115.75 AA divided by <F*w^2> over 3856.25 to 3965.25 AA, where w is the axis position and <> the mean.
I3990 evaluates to 1.29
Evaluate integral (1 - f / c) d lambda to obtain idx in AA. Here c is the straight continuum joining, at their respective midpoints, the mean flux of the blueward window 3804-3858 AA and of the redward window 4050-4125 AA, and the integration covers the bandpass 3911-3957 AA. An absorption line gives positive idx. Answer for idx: -3.4 AA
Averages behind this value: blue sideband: 8.94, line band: 10.6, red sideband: 11.3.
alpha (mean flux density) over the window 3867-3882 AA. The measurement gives 10.1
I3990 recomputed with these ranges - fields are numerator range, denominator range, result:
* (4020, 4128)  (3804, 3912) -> 1.42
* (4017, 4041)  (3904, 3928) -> 1.21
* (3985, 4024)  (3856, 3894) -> 1.50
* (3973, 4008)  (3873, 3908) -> 1.41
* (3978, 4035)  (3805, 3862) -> 1.54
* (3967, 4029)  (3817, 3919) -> 1.33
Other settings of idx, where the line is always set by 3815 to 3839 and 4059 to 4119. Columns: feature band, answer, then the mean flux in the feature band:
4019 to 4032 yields -3.5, 13.1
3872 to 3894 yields 1.7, 8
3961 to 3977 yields 4.9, 6.7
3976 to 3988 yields -0.9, 10.6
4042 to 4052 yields -2.9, 13.6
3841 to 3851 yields -1.2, 9.22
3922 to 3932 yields -1.1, 10.2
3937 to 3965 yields -2.6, 10.3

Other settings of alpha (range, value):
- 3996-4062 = 13.3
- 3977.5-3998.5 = 11.9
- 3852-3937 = 10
